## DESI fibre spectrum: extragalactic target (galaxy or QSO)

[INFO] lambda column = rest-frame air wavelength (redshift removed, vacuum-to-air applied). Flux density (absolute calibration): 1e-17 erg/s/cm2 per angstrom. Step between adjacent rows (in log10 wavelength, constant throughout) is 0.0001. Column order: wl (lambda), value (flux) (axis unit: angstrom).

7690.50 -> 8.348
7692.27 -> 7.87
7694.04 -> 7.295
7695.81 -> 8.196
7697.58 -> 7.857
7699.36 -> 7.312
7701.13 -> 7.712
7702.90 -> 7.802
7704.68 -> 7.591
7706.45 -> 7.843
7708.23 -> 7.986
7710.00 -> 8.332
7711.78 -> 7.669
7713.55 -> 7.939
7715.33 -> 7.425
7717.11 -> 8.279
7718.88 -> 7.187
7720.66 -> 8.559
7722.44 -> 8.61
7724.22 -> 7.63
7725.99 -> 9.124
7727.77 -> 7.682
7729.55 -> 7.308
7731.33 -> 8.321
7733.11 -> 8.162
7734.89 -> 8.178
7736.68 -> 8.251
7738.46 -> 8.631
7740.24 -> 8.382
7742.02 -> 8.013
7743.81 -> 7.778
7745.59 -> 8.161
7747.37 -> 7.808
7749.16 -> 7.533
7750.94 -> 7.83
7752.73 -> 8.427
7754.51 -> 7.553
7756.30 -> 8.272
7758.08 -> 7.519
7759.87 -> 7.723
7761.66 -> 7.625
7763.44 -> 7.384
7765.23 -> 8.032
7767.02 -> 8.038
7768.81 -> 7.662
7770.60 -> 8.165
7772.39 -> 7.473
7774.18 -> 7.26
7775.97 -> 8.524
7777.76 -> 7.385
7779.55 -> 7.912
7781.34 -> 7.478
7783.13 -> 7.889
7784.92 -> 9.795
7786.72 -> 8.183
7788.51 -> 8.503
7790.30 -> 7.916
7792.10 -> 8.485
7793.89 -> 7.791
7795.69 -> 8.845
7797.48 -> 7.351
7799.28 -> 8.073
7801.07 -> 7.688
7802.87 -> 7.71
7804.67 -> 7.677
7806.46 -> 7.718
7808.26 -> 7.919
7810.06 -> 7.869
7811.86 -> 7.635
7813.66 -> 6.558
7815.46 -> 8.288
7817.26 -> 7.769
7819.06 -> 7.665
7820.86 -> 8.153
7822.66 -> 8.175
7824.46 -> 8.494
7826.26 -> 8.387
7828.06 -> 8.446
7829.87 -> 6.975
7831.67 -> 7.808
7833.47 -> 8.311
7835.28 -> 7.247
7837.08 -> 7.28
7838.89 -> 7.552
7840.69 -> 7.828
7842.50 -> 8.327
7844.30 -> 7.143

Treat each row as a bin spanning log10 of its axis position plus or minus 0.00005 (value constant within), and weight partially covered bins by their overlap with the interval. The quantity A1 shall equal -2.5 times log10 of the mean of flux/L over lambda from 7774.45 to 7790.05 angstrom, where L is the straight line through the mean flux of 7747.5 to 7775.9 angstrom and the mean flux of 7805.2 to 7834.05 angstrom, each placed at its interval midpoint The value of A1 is -0.05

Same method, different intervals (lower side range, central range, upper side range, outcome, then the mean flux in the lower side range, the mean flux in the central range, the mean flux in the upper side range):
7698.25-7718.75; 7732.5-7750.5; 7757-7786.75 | -0.03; 7.79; 8.08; 7.88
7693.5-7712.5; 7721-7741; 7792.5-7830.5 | -0.05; 7.79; 8.22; 7.88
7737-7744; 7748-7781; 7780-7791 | 0.06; 8.25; 7.79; 8.29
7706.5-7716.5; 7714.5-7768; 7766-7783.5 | -0.02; 7.87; 7.98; 7.78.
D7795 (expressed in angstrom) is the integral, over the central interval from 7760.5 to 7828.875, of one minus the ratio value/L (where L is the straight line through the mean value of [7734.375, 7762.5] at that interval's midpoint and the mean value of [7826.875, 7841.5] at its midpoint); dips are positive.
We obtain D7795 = -1.1 angstrom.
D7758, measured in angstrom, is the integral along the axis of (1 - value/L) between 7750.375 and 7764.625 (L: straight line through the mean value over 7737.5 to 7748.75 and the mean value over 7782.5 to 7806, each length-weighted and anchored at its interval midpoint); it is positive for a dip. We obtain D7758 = 0.6 angstrom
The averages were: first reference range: 8.1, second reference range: 8.14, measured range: 7.8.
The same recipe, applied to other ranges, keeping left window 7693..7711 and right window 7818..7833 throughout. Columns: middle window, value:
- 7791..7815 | 0.5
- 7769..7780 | 0.2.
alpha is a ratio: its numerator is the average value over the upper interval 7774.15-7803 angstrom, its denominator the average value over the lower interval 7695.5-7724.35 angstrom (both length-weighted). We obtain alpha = 1.03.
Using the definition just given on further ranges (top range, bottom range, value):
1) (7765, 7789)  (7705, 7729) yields 1.00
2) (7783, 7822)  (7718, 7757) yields 0.99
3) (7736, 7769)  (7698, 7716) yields 1.02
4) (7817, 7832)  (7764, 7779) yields 1.03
